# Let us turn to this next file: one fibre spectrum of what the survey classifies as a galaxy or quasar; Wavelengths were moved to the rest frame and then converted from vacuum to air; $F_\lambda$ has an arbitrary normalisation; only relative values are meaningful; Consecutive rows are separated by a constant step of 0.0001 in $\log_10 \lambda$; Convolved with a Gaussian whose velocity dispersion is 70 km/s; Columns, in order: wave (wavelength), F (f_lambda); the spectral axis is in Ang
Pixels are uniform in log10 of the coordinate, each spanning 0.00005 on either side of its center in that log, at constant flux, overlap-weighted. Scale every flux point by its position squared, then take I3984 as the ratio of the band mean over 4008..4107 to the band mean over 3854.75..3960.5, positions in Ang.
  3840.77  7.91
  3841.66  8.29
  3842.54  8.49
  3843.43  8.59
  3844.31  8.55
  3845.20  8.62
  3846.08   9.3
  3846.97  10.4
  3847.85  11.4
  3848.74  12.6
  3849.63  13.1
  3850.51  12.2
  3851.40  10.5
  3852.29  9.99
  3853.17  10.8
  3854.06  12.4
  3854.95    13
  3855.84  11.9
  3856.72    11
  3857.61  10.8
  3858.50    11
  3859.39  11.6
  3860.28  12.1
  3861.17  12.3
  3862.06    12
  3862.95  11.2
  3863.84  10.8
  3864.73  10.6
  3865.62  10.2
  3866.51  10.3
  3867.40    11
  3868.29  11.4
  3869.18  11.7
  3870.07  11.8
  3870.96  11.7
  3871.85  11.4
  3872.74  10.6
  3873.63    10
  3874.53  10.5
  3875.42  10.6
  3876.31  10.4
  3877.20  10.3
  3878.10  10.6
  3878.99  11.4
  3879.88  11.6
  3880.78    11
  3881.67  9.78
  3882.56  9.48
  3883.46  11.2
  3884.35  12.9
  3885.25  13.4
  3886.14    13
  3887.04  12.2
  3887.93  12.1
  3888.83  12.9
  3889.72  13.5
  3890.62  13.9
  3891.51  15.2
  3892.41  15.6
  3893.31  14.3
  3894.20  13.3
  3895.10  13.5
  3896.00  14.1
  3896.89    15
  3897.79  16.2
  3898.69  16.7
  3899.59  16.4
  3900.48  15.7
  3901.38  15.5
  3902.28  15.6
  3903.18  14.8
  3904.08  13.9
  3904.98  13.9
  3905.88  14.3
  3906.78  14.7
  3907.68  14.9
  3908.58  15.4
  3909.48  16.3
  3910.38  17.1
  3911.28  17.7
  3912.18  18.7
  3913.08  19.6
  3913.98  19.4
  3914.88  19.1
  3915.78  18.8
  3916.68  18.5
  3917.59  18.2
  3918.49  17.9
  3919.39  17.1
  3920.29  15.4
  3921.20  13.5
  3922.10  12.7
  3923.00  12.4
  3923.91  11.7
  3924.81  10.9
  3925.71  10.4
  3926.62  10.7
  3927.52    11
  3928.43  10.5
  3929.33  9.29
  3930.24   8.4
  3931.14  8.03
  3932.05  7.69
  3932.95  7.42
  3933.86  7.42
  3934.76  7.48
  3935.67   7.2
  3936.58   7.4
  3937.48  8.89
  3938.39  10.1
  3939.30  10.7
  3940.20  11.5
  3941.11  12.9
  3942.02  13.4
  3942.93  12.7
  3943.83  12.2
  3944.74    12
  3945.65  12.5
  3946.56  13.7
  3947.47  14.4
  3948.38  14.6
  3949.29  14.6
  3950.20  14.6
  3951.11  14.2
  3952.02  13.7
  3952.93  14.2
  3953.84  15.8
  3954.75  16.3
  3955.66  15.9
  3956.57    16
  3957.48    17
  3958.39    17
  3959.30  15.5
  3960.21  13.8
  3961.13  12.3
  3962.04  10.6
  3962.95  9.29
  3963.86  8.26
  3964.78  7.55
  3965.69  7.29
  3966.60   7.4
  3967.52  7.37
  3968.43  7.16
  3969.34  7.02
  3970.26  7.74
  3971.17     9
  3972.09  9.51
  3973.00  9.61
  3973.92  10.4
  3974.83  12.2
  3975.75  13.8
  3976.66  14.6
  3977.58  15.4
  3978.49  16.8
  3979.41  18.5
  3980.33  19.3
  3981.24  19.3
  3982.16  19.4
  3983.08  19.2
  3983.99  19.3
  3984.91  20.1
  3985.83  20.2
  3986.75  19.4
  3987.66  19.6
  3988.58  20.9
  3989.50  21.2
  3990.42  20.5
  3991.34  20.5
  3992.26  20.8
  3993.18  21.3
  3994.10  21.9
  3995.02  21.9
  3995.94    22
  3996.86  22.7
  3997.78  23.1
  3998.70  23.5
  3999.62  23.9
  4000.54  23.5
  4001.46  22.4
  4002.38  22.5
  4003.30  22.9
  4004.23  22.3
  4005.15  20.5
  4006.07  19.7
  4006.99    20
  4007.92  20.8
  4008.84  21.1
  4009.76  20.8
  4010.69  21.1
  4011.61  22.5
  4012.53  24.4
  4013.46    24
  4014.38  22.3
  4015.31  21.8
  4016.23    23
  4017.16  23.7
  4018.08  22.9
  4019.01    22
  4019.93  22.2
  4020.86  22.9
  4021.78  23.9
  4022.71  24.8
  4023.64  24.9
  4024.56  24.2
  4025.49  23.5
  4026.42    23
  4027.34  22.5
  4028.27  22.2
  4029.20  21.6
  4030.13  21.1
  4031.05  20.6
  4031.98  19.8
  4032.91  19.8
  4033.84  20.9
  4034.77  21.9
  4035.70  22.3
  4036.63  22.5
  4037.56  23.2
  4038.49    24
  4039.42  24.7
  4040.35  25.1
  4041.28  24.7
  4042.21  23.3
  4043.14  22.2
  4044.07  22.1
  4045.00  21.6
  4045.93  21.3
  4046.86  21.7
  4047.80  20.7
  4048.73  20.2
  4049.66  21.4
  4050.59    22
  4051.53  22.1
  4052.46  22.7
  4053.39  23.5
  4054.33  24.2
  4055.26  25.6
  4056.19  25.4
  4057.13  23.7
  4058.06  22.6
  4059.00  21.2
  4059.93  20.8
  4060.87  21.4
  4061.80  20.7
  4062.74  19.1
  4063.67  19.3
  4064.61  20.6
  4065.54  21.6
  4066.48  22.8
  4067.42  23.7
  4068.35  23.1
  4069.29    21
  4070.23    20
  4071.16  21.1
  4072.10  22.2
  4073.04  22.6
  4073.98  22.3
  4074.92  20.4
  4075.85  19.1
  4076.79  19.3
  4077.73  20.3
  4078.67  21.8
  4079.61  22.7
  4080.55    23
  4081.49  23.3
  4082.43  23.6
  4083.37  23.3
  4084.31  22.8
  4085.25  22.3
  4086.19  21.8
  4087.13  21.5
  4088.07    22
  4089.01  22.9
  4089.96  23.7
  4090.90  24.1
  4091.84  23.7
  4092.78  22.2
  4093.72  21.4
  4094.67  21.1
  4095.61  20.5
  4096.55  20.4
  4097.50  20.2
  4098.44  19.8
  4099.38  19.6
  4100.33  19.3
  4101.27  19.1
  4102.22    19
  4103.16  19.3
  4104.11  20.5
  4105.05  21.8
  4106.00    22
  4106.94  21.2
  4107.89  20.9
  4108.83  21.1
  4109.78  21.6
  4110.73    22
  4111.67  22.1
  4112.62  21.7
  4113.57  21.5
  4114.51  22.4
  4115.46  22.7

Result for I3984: 1.8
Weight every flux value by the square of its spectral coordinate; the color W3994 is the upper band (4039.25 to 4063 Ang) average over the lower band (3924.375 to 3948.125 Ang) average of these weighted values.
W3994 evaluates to 2.3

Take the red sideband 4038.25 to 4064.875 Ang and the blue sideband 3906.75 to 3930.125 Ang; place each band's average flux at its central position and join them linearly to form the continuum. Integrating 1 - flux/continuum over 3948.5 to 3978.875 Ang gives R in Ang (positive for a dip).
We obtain 9.1 Ang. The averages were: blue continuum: 15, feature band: 12.2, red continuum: 22.3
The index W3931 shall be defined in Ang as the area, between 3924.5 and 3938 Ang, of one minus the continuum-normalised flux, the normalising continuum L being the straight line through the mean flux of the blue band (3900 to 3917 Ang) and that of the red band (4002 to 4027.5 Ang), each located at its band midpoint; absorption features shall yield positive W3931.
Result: 6.8 Ang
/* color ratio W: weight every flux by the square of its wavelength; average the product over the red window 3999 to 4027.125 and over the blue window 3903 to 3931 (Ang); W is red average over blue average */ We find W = 1.6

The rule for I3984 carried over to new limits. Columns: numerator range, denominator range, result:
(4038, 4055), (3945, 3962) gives 1.62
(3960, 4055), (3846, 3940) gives 1.66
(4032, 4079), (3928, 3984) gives 1.90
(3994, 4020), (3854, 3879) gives 2.14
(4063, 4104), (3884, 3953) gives 1.73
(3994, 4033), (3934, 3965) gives 1.83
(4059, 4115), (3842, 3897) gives 2.07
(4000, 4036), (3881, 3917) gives 1.58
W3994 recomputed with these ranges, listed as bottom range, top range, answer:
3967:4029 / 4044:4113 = 1.14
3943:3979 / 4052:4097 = 1.89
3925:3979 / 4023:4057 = 2.06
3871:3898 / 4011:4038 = 1.97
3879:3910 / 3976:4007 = 1.56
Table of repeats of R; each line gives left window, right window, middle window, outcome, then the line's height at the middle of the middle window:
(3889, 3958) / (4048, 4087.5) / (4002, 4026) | -4.55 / 18.9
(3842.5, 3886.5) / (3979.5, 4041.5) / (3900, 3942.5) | 4.99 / 15.3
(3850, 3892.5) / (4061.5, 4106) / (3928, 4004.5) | 7.00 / 16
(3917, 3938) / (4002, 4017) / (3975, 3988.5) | 0.06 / 18.2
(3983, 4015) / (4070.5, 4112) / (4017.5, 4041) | -1.27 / 21.5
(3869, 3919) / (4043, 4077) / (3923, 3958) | 9.71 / 16.3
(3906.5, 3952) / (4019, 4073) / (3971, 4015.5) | -3.55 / 18.1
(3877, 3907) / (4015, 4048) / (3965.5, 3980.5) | 6.03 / 18.8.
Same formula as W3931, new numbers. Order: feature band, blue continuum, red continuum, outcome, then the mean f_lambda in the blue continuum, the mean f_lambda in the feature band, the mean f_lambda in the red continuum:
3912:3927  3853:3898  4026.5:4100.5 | -1.39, 11.9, 15.6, 21.9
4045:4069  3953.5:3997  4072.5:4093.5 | -1.75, 15.3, 22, 22.2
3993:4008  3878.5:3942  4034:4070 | -2.42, 13.3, 22.1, 22.3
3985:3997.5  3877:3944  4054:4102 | -2.65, 13.2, 21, 21.7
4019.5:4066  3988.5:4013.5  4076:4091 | -0.58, 21.9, 22.3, 22.3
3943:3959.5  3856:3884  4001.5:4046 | 2.35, 11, 14.6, 22.4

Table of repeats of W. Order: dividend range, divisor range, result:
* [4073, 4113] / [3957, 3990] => 1.63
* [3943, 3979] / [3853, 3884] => 1.17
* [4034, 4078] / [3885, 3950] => 1.75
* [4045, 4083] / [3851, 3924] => 1.78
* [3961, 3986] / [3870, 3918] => 0.94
